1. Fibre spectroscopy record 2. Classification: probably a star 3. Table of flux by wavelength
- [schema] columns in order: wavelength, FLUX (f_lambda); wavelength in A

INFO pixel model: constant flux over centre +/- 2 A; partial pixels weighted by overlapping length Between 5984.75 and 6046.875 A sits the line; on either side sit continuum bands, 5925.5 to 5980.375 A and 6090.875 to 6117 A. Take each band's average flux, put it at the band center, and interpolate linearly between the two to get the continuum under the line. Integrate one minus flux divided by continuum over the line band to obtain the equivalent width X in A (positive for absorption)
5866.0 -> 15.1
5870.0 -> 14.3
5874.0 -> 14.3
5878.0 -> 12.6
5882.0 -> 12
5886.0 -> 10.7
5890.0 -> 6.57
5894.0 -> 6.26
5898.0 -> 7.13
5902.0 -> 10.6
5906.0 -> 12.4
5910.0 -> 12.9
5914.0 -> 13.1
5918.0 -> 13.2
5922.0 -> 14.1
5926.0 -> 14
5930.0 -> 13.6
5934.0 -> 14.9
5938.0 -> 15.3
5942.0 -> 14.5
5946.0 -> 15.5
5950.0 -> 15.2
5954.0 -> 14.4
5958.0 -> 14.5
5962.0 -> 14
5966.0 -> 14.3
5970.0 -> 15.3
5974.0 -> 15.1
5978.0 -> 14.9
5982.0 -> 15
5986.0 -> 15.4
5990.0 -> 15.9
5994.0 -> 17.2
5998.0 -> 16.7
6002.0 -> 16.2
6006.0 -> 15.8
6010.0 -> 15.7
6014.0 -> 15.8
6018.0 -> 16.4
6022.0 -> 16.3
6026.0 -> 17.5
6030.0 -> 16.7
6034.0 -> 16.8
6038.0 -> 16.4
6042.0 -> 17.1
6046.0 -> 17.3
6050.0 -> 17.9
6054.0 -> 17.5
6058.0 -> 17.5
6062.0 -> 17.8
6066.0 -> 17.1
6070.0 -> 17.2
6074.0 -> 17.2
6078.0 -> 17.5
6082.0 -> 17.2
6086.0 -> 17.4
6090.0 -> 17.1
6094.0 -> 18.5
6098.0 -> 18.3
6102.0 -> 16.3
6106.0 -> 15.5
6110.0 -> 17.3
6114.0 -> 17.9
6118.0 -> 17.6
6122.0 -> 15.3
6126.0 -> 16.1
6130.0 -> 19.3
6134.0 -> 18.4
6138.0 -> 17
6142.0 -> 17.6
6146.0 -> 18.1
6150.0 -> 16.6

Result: -2.6 A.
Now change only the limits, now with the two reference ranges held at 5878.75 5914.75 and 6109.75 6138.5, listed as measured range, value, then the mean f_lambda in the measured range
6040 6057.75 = -2.91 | 17.5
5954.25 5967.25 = -2.23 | 14.3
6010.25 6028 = -2.99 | 16.4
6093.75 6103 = -0.64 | 17.7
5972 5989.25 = -3.13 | 15.2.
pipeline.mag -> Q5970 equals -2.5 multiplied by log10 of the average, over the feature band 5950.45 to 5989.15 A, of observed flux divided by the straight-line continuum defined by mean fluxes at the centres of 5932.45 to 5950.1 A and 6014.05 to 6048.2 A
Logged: 0.06 mag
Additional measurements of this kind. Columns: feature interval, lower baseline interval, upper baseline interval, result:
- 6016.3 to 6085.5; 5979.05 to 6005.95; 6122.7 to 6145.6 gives -0.032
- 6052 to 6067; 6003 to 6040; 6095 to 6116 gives -0.050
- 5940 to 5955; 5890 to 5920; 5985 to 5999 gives -0.121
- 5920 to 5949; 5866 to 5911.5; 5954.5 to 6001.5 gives -0.105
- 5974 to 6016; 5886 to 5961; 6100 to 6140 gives -0.114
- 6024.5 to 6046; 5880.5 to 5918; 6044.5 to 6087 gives -0.053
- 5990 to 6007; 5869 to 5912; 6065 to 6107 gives -0.147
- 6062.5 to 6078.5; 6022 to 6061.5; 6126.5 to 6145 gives 0.007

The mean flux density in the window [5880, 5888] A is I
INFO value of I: 11.3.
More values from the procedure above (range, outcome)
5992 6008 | 16.5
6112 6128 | 16.7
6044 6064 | 17.6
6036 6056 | 17.2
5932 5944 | 14.9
